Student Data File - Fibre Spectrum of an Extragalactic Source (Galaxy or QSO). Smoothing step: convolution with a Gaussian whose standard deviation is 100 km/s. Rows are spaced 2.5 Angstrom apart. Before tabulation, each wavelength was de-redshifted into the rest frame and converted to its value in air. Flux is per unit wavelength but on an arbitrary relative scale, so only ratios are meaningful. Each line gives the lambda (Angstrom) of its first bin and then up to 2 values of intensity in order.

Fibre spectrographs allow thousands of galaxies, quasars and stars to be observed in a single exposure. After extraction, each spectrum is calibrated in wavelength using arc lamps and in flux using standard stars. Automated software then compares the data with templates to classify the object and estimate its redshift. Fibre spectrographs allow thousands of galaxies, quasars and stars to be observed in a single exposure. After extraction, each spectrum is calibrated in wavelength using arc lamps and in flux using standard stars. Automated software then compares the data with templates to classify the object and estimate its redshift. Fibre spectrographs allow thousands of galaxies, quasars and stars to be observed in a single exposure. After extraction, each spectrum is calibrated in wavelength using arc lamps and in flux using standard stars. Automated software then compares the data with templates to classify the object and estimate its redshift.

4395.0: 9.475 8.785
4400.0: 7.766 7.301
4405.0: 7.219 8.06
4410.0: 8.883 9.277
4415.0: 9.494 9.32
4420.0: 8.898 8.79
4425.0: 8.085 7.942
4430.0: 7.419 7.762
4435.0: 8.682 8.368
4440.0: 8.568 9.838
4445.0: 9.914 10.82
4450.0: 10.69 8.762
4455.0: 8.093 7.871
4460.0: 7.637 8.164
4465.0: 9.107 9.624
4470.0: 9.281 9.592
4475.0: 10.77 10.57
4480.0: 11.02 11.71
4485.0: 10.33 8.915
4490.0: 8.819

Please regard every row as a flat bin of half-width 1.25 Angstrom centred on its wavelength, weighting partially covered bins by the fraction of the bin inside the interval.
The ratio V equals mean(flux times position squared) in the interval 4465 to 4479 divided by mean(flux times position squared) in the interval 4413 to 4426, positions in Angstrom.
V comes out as 1.13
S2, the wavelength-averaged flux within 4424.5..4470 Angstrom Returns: 8.77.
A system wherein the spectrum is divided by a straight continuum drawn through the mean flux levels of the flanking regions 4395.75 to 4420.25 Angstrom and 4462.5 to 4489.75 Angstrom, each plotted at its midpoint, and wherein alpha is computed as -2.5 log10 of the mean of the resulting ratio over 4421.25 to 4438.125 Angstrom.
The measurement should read 0.10 mag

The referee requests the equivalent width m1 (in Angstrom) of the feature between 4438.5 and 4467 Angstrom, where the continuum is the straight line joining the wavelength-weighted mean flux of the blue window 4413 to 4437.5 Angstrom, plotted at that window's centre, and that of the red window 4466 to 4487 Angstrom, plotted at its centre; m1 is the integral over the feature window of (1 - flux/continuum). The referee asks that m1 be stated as 1.2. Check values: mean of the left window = 8.51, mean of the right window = 10.3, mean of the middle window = 9.05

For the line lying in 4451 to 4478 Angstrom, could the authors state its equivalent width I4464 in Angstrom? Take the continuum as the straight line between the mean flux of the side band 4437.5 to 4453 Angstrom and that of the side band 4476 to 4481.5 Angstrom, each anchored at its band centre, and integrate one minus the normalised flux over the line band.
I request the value 3.5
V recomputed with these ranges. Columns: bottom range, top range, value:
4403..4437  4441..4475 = 1.12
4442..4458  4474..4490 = 1.11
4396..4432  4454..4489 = 1.16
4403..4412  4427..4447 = 1.09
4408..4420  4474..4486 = 1.23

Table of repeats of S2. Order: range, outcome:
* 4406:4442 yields 8.56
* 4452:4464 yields 8.09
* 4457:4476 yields 9.03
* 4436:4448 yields 9.4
